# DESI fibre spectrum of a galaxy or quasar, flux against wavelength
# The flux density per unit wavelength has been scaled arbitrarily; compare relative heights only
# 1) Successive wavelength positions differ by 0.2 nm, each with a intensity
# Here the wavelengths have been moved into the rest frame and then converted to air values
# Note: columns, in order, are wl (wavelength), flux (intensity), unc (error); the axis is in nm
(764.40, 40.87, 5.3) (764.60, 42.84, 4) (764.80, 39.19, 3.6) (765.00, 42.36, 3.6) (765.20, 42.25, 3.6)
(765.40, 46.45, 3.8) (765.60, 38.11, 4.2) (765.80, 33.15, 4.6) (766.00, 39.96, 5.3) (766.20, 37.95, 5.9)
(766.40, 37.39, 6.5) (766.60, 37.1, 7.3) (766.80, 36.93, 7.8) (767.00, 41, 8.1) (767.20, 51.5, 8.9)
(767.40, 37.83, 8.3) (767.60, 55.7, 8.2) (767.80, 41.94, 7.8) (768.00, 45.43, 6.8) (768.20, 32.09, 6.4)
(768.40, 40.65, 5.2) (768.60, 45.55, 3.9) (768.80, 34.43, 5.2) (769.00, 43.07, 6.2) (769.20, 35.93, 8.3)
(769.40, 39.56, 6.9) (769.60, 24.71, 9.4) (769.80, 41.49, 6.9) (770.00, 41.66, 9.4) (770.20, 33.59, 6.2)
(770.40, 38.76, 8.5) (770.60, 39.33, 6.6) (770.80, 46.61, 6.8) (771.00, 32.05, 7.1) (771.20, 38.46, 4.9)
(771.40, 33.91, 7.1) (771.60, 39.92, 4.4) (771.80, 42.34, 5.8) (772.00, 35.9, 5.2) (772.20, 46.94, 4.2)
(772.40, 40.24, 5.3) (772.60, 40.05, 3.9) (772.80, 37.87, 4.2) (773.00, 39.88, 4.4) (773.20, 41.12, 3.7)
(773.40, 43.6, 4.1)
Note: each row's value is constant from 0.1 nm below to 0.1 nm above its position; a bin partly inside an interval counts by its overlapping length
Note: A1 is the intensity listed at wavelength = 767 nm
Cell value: 41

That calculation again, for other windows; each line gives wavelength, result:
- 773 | 39.88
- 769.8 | 41.49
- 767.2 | 51.5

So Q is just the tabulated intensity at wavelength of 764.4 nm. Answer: 40.87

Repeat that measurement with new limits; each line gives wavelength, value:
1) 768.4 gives 40.65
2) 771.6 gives 39.92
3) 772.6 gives 40.05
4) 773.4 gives 43.6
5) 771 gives 32.05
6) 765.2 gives 42.25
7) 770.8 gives 46.61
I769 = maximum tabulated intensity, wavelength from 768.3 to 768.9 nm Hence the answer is 45.55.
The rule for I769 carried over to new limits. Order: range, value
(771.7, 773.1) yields 46.94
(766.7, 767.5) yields 51.5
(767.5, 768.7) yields 55.7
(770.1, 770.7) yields 39.33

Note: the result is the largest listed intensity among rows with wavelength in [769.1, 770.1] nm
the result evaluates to 41.66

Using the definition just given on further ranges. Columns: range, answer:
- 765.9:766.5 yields 39.96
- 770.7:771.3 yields 46.61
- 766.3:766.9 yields 37.39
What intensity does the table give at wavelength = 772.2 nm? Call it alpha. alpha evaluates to 46.94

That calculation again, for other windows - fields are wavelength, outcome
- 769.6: 24.71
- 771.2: 38.46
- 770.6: 39.33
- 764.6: 42.84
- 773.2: 41.12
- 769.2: 35.93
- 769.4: 39.56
